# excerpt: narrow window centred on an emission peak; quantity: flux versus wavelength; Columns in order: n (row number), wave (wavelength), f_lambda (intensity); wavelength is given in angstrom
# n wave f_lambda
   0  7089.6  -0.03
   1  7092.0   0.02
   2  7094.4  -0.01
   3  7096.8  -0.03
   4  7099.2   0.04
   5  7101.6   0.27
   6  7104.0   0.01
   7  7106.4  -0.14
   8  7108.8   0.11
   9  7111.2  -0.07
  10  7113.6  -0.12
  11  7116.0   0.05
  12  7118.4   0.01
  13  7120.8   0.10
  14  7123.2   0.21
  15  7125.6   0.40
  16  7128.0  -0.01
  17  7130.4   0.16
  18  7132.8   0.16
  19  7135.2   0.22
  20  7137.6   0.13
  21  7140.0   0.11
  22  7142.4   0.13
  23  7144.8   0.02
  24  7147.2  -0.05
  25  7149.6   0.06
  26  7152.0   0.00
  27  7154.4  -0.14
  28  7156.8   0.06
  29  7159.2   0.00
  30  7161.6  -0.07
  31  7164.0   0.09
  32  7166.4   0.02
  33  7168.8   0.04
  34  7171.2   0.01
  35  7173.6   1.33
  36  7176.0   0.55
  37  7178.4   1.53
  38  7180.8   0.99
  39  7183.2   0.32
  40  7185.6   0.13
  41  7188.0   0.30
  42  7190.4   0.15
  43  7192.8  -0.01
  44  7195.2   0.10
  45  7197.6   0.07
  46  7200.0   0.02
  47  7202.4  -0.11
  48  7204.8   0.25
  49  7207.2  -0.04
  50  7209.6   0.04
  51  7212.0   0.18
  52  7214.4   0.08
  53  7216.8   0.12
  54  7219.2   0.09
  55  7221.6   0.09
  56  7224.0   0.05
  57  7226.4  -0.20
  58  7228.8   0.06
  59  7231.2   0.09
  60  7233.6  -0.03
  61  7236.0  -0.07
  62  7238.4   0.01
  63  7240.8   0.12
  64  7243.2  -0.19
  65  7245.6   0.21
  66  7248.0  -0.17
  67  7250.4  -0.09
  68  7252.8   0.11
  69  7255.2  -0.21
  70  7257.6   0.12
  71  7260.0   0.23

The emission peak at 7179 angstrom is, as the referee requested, [O II] 3727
